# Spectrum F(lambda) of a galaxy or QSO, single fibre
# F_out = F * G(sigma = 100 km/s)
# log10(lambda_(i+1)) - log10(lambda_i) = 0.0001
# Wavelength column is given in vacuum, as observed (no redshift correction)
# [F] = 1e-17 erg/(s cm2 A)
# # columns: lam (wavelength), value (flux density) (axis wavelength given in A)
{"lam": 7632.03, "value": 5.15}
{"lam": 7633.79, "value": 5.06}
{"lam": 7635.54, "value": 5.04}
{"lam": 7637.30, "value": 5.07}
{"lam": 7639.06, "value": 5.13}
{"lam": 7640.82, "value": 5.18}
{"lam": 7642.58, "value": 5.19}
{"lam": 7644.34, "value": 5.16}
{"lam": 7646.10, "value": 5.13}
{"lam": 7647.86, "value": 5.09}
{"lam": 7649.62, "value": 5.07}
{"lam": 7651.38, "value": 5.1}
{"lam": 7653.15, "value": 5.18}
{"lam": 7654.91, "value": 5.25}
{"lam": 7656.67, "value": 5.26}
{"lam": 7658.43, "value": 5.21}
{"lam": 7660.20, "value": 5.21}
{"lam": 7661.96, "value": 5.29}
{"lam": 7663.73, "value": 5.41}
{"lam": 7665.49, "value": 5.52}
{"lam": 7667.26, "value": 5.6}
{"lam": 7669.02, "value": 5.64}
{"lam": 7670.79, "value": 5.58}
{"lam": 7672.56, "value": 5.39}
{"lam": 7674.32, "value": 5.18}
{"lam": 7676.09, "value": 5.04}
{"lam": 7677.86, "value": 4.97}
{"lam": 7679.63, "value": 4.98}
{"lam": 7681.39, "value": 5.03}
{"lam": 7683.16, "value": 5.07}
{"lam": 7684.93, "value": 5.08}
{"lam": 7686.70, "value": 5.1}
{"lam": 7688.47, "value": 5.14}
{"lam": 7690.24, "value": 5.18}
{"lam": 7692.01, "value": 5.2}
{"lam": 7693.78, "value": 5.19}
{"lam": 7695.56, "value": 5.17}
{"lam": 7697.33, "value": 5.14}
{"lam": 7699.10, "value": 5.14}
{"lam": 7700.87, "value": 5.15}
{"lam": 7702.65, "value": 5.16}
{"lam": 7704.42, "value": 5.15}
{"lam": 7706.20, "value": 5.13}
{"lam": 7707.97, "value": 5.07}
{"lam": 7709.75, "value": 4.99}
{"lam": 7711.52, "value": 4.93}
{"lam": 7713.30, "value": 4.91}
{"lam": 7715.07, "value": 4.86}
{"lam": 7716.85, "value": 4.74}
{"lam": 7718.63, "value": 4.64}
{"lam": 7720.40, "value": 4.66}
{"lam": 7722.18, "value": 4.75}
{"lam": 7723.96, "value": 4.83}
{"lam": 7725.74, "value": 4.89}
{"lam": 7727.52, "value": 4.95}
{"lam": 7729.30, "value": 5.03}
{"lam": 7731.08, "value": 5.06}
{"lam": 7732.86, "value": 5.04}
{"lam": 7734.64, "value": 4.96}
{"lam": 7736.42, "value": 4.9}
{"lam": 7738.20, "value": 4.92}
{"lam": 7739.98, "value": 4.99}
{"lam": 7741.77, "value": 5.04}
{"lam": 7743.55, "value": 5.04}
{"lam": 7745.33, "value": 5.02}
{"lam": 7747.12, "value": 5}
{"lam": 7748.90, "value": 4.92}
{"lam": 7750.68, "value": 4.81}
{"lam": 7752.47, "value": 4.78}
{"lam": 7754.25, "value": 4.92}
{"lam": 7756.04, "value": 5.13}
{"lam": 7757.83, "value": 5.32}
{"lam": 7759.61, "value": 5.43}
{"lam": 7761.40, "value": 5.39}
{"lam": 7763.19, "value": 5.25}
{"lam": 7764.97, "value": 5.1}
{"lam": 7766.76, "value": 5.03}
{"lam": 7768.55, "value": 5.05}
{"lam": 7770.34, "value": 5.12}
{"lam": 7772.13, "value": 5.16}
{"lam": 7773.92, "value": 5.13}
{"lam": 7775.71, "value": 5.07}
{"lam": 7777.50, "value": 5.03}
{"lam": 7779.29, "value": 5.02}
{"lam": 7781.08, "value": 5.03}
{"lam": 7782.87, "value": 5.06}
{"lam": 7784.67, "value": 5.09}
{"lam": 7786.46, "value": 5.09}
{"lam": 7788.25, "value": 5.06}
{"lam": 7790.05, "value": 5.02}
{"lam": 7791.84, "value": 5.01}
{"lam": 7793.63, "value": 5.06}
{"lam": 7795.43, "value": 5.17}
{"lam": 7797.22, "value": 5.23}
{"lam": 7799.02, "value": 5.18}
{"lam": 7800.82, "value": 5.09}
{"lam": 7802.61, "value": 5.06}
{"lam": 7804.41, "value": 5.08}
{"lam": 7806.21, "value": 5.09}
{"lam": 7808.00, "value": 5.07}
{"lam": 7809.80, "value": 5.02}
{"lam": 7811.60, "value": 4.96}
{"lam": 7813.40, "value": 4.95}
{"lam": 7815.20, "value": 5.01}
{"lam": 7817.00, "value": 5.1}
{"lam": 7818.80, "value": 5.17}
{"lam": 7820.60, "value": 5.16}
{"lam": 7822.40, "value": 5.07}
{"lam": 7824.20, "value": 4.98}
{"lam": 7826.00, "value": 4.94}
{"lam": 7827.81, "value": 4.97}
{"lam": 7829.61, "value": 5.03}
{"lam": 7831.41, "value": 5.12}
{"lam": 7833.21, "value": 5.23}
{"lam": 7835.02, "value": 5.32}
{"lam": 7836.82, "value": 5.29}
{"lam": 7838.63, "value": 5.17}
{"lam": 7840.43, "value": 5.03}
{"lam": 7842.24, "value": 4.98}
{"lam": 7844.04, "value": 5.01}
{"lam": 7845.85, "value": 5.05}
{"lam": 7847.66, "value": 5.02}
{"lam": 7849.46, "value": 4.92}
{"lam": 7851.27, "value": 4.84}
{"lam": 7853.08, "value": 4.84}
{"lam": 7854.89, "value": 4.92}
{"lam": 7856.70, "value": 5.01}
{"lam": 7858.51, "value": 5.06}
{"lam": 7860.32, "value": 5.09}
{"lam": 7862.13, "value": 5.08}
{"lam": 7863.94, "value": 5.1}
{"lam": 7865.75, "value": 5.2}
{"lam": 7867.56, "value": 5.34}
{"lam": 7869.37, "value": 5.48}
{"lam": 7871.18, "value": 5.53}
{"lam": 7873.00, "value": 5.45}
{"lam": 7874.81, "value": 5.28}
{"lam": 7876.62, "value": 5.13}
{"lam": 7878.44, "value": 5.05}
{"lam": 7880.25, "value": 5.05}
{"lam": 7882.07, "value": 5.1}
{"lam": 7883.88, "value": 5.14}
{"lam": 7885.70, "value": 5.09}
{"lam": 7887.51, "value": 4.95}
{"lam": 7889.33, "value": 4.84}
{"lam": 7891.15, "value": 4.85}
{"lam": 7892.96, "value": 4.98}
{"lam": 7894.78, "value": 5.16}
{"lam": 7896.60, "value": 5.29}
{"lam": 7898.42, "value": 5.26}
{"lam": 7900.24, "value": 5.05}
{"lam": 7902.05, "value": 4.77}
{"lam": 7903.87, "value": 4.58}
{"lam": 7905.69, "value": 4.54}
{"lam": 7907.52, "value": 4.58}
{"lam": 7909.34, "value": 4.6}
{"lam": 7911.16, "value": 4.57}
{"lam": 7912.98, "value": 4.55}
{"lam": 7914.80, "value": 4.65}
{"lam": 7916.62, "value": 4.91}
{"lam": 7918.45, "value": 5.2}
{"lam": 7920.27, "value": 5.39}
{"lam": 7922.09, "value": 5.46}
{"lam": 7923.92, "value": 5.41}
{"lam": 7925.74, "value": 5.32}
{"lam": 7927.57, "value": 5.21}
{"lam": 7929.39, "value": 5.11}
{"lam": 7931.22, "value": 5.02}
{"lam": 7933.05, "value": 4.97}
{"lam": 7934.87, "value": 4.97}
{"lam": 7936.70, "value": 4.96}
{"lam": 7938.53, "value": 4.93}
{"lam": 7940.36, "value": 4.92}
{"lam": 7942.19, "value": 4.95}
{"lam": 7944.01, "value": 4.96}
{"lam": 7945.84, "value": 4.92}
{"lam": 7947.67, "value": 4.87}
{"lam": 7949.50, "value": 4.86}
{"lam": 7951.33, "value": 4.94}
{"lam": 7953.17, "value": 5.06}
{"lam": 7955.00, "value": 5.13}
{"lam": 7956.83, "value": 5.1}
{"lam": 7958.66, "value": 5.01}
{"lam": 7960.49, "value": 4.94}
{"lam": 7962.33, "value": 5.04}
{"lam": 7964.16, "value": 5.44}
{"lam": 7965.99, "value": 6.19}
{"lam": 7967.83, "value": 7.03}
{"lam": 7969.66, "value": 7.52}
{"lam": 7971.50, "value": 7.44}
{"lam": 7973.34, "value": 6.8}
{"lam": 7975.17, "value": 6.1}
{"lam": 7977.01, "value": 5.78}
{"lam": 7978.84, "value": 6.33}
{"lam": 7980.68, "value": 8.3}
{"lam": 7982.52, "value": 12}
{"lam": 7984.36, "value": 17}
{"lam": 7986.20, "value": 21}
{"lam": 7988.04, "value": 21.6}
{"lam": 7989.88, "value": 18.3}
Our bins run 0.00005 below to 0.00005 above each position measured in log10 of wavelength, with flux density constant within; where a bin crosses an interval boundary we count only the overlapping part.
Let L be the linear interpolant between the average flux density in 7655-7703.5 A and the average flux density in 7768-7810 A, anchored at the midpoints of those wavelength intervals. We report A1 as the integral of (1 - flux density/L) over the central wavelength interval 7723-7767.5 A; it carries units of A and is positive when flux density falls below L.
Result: 1.0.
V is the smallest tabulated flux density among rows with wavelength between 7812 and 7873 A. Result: 4.84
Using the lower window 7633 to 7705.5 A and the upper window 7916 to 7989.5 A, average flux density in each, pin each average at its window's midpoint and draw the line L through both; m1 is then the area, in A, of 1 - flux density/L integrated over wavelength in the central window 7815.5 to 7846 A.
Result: 5.17 A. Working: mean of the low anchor 5.19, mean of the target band 5.1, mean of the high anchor 6.85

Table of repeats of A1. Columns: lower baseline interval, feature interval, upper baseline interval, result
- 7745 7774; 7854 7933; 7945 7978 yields 6.2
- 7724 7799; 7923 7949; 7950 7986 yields 6.8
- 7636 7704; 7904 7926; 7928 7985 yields 3.9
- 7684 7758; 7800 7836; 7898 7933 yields -0.7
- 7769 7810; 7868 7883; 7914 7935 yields -0.4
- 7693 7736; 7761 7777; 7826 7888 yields -0.3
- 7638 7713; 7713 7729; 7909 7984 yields 1.4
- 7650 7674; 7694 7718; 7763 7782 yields 0.9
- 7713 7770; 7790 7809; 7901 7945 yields -0.5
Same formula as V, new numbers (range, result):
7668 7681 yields 4.97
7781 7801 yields 5.01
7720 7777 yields 4.66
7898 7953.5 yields 4.54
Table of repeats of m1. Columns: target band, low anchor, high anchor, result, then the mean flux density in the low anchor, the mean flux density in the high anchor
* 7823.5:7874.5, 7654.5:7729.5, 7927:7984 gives 4.2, 5.11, 5.88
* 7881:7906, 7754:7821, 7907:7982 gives 1.6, 5.1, 5.44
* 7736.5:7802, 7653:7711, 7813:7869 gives 0.7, 5.2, 5.07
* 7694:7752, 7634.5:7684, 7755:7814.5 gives 2.1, 5.21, 5.11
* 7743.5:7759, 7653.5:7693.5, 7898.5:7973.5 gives 0.7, 5.24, 5.2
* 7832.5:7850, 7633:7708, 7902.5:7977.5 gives 0.4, 5.19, 5.26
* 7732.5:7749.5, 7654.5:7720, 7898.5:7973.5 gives 0.6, 5.15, 5.2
